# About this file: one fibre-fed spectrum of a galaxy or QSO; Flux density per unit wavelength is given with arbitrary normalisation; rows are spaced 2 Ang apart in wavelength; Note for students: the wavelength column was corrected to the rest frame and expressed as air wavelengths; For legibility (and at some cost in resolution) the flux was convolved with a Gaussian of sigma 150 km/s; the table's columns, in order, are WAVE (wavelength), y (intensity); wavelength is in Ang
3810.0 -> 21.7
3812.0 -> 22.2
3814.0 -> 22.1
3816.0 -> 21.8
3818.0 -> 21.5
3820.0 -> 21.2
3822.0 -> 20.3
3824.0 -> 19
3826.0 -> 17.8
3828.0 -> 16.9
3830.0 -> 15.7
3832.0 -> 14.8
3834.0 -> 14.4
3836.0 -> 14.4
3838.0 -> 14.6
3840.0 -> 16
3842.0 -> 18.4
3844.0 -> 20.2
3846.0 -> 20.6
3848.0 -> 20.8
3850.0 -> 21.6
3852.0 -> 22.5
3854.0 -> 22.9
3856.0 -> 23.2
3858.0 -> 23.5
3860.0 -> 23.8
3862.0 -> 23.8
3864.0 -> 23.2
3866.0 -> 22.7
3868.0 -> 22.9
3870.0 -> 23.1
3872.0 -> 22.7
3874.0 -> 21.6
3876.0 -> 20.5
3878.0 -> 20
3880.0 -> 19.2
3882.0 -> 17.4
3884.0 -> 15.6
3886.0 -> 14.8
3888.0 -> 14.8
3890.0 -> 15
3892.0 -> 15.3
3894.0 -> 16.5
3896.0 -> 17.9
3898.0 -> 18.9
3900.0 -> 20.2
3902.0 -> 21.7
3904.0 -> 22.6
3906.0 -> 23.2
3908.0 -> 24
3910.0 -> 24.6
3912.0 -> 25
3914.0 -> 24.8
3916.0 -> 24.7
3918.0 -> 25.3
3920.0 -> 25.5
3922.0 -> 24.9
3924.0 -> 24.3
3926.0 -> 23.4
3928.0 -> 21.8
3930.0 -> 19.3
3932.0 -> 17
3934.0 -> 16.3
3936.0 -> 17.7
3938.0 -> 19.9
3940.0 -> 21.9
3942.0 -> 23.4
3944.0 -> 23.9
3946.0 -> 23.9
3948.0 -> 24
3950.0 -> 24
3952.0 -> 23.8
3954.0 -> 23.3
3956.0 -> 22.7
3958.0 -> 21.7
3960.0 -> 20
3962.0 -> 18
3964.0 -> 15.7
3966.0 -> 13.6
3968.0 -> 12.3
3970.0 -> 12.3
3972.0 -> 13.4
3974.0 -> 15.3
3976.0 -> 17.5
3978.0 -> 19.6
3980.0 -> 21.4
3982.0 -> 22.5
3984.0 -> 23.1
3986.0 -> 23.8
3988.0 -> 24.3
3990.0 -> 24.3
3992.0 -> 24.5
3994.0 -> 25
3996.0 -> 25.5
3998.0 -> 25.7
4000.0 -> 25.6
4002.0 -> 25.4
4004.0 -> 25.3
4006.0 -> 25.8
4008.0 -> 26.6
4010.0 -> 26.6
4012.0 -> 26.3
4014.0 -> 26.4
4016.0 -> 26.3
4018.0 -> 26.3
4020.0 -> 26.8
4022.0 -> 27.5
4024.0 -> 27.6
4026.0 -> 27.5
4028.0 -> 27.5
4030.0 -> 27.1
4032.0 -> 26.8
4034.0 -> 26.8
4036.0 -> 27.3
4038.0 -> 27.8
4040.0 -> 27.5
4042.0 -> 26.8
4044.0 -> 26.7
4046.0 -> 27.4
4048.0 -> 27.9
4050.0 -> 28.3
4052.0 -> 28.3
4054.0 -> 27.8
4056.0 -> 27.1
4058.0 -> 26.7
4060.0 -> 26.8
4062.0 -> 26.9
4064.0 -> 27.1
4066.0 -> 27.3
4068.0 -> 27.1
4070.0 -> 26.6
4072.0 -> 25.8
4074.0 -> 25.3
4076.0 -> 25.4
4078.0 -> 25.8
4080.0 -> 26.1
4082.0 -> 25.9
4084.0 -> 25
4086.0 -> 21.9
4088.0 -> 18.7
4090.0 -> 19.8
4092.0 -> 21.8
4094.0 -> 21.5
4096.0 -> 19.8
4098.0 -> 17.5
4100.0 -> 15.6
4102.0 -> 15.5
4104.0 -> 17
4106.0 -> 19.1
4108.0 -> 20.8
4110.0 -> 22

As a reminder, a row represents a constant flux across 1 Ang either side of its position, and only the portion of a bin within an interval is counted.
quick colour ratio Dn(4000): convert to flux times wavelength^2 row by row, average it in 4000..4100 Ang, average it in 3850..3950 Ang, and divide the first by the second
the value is 1.3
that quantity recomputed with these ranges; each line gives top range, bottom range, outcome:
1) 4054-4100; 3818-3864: 1.40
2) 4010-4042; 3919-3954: 1.28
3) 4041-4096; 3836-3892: 1.41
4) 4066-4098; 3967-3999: 1.20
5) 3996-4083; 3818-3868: 1.49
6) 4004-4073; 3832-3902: 1.51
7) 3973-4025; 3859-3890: 1.29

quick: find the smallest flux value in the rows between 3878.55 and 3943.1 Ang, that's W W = 14.8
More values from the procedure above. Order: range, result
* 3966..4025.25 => 12.3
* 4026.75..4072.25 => 25.8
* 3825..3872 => 14.4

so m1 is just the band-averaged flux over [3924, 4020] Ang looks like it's 21.9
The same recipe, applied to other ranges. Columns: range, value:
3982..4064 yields 26.4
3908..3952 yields 22.7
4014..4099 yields 25.8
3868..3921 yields 20.6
